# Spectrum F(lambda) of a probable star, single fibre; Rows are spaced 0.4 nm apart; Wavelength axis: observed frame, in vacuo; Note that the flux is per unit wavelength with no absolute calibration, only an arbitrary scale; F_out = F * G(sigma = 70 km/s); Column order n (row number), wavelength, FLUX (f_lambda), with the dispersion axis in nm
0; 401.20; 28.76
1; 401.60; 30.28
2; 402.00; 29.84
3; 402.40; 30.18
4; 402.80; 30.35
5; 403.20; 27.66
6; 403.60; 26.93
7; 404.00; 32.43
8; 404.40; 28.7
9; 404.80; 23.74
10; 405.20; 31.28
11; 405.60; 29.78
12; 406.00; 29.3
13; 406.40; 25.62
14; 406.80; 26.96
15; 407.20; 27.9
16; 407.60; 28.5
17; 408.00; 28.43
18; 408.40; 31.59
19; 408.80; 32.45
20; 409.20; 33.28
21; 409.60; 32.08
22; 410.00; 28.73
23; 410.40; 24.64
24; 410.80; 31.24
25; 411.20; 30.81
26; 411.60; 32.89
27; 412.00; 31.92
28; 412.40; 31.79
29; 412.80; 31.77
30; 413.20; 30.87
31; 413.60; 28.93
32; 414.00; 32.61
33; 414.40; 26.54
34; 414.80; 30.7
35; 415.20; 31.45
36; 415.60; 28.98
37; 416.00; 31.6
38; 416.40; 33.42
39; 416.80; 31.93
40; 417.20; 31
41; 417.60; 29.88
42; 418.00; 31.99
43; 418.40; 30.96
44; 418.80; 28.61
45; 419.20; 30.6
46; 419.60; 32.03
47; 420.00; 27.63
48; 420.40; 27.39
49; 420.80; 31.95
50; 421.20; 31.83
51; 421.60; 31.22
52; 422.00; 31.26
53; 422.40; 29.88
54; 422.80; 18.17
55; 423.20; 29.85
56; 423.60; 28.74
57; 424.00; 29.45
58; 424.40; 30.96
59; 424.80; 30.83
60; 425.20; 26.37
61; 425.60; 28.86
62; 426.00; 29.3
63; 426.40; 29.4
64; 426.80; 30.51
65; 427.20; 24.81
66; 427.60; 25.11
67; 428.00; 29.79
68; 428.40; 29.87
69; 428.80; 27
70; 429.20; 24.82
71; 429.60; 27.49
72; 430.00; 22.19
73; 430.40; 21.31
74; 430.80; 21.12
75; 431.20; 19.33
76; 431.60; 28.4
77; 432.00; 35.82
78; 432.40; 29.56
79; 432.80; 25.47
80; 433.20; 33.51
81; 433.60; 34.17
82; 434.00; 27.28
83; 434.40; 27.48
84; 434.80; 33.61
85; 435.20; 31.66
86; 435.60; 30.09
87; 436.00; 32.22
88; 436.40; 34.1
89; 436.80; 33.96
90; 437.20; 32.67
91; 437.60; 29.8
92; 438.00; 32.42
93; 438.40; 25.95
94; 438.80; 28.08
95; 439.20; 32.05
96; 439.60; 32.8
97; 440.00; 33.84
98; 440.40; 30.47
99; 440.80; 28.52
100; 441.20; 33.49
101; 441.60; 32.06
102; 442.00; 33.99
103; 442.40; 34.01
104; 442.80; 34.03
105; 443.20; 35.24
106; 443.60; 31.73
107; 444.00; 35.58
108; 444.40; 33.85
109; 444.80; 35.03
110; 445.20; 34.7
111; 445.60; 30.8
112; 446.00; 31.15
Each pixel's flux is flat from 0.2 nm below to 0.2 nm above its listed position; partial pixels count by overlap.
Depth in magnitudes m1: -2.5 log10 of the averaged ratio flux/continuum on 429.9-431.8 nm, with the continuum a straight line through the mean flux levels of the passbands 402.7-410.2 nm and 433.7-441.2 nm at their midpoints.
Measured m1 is 0.34 mag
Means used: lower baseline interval 29.2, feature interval 22.5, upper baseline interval 31.1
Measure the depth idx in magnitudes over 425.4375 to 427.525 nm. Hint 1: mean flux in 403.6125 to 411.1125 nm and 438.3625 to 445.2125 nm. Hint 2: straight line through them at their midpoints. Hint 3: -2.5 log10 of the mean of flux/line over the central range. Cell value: 0.100 mag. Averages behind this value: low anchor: 29.2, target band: 28.4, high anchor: 32.6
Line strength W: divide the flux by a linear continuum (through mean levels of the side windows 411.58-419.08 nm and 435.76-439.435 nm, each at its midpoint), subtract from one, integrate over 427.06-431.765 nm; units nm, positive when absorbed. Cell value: 0.912 nm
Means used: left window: 30.9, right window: 31.3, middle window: 25.1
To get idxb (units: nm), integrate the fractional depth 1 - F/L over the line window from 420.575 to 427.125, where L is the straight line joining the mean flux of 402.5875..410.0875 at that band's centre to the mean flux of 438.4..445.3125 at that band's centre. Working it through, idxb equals 0.37 nm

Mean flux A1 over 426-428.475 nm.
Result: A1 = 28.3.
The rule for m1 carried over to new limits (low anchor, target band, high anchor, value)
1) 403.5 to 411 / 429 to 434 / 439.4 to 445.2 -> 0.19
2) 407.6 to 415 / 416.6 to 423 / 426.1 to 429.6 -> -0.02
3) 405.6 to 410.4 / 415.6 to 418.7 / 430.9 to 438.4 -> -0.06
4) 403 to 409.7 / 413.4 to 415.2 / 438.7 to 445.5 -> 0.00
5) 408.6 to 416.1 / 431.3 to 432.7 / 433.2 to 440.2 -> 0.04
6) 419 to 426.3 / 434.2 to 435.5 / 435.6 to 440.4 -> 0.01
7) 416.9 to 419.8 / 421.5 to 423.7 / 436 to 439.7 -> 0.11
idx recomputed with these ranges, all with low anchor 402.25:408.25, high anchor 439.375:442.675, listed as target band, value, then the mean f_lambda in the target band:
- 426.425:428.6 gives 0.10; 28.1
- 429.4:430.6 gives 0.30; 23.7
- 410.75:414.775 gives -0.06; 30.9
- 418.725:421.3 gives 0.00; 30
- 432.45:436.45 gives 0.03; 30.8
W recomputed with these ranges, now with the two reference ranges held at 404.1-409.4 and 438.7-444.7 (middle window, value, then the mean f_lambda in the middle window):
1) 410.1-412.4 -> -0.06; 30.4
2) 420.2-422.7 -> 0.05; 30.1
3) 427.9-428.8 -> 0.06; 29.2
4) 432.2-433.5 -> 0.08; 29.9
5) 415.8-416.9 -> -0.08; 32.4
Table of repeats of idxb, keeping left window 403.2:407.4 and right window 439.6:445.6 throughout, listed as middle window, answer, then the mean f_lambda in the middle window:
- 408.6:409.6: -0.14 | 32.7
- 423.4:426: 0.14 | 29.2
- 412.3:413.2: -0.07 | 31.6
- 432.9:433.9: -0.01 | 32.3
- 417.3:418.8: -0.03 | 30.6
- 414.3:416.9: -0.10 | 30.8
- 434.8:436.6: 0.01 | 32.2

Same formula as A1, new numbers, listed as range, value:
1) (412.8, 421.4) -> 30.5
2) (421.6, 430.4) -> 27.8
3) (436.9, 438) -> 31.7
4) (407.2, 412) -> 30.4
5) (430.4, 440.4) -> 30.1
